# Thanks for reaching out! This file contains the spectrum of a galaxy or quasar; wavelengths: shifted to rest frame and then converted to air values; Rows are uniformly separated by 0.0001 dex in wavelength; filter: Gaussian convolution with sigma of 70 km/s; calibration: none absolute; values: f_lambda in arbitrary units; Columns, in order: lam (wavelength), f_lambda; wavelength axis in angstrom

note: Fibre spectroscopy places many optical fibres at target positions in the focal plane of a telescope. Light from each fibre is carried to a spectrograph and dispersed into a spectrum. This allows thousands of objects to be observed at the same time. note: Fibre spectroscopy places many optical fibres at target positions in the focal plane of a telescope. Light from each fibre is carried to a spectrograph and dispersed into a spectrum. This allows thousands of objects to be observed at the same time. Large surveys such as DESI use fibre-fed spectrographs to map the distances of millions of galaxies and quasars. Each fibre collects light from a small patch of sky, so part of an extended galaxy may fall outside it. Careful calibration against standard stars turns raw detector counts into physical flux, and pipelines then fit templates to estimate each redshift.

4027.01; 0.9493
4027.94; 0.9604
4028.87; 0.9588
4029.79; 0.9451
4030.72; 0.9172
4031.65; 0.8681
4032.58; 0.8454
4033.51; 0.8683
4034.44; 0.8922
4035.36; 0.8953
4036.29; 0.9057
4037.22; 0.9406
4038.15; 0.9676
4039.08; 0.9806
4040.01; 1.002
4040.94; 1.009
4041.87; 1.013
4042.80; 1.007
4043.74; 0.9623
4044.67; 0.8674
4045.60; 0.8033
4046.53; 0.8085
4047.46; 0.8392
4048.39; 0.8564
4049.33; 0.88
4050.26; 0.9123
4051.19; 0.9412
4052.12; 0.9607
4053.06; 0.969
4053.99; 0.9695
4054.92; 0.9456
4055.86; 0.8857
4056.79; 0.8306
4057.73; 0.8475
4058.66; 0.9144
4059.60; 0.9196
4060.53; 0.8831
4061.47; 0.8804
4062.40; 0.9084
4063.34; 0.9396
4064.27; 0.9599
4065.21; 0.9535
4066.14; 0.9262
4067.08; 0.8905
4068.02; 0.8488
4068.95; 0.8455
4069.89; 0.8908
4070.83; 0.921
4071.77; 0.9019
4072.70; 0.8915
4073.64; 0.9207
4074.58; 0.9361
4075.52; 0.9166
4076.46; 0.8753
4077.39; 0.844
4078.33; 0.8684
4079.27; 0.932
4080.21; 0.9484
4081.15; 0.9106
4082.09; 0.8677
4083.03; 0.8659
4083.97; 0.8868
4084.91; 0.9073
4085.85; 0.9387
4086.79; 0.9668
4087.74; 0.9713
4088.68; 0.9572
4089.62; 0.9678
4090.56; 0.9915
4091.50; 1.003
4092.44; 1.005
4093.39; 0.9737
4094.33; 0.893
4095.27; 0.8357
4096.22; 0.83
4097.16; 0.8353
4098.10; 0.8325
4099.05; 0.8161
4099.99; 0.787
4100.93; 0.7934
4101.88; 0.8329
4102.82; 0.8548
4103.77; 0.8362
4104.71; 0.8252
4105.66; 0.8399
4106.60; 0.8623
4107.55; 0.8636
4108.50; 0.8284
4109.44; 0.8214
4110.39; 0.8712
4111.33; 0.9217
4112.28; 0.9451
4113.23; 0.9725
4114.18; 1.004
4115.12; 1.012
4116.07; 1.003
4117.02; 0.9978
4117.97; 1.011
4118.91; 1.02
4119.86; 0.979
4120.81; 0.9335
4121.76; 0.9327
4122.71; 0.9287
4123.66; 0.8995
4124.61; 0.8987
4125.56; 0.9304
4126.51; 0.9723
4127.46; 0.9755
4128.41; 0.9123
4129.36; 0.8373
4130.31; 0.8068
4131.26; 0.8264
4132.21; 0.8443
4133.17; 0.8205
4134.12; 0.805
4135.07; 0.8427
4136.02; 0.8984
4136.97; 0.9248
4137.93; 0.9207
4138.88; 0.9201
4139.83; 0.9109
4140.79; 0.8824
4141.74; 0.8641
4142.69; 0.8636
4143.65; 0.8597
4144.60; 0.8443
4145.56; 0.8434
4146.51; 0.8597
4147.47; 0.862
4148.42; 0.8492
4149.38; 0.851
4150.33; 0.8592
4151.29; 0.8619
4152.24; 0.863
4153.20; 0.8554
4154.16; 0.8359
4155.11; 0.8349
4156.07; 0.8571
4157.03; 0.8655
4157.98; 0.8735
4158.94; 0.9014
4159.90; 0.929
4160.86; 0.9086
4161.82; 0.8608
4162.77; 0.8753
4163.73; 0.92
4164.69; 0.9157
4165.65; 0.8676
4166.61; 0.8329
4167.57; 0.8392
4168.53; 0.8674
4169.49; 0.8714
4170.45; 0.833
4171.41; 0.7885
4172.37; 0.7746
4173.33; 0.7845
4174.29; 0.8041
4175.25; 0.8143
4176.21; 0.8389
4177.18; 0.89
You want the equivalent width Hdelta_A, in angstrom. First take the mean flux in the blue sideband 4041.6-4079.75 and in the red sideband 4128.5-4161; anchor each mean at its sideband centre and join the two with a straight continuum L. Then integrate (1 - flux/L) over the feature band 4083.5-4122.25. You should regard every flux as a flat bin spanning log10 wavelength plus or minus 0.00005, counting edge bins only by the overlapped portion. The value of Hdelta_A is -1.21 angstrom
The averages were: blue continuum 0.903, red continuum 0.864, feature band 0.911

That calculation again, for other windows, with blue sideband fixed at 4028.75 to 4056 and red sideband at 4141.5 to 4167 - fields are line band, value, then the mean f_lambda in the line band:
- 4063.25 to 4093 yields -0.55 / 0.92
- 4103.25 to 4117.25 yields -0.27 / 0.905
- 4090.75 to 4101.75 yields 0.25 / 0.875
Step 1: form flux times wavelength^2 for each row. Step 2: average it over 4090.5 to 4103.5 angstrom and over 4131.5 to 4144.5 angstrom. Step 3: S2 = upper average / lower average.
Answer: 1.02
